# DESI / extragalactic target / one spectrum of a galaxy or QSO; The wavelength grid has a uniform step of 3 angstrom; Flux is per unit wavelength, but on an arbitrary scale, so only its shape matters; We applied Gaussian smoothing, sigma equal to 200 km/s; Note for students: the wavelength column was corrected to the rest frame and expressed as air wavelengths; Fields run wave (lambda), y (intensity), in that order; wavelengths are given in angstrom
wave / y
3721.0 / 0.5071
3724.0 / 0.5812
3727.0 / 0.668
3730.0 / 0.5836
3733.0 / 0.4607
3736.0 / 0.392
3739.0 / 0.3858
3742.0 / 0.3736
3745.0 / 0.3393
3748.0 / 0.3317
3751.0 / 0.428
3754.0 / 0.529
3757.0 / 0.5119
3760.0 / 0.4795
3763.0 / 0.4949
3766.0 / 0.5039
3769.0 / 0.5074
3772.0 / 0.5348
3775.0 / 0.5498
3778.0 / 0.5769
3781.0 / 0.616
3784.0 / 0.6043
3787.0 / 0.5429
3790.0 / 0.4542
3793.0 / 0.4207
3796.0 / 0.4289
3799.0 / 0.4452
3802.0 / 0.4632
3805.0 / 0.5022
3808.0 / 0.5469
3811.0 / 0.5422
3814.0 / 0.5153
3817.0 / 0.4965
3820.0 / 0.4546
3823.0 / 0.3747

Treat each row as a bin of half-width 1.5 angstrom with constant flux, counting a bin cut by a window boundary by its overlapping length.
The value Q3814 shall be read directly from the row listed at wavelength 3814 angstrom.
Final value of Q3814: 0.5153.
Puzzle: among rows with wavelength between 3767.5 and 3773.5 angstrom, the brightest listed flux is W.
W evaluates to 0.5348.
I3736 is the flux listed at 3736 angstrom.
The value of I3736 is 0.392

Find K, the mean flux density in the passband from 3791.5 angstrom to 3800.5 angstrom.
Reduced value 0.432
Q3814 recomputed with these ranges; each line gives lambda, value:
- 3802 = 0.4632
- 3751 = 0.428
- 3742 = 0.3736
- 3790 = 0.4542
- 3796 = 0.4289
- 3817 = 0.4965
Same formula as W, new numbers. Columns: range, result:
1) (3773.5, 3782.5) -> 0.616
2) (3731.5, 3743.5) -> 0.4607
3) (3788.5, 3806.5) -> 0.5022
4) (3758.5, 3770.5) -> 0.5074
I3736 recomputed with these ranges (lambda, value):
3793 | 0.4207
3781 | 0.616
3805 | 0.5022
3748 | 0.3317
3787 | 0.5429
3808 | 0.5469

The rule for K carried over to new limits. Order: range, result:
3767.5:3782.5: 0.557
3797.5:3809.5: 0.489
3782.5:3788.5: 0.574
